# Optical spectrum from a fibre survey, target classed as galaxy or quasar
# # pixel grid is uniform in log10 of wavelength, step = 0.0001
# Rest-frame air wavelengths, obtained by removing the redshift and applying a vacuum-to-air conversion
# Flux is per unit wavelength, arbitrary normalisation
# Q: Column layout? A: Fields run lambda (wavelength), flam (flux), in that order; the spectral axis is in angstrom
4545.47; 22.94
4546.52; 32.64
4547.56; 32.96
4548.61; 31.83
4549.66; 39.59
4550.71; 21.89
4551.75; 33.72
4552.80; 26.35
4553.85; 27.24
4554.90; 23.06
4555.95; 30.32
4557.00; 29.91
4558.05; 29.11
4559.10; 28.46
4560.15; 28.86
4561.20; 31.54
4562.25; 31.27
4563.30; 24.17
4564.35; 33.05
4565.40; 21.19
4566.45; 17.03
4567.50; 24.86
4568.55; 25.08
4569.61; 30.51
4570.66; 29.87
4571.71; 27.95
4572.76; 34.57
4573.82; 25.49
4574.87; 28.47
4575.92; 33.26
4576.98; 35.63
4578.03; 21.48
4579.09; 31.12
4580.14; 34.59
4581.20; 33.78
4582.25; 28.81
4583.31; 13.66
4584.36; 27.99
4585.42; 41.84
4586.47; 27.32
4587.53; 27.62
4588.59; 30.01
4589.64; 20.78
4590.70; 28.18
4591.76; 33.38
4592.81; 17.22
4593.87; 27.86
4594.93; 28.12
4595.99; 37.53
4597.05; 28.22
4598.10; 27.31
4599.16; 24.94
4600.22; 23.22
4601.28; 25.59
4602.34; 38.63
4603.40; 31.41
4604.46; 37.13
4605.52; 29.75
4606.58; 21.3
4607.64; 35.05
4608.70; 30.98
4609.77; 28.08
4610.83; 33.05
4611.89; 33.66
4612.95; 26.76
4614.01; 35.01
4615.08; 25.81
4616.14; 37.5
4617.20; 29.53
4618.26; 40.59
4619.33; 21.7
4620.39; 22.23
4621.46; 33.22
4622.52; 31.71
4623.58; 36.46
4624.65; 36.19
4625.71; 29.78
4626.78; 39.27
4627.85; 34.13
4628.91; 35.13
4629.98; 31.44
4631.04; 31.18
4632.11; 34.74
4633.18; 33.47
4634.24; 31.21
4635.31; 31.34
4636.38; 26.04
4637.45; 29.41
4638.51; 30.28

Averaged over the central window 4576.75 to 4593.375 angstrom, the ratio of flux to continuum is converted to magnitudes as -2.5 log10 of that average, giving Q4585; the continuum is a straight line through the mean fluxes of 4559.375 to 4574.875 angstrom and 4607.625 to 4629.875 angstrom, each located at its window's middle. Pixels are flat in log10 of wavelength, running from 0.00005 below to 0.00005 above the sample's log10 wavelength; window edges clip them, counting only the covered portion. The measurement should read 0.035 mag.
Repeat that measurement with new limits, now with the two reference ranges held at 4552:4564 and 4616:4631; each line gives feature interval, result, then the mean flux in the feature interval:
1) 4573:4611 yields 0.05 mag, 29.1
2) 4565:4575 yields 0.11 mag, 26.5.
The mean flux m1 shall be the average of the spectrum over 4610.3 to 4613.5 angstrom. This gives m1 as 31.2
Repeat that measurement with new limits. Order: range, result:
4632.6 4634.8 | 32.4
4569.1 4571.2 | 30.2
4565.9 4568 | 20.9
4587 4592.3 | 28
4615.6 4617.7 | 33.6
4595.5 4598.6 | 31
